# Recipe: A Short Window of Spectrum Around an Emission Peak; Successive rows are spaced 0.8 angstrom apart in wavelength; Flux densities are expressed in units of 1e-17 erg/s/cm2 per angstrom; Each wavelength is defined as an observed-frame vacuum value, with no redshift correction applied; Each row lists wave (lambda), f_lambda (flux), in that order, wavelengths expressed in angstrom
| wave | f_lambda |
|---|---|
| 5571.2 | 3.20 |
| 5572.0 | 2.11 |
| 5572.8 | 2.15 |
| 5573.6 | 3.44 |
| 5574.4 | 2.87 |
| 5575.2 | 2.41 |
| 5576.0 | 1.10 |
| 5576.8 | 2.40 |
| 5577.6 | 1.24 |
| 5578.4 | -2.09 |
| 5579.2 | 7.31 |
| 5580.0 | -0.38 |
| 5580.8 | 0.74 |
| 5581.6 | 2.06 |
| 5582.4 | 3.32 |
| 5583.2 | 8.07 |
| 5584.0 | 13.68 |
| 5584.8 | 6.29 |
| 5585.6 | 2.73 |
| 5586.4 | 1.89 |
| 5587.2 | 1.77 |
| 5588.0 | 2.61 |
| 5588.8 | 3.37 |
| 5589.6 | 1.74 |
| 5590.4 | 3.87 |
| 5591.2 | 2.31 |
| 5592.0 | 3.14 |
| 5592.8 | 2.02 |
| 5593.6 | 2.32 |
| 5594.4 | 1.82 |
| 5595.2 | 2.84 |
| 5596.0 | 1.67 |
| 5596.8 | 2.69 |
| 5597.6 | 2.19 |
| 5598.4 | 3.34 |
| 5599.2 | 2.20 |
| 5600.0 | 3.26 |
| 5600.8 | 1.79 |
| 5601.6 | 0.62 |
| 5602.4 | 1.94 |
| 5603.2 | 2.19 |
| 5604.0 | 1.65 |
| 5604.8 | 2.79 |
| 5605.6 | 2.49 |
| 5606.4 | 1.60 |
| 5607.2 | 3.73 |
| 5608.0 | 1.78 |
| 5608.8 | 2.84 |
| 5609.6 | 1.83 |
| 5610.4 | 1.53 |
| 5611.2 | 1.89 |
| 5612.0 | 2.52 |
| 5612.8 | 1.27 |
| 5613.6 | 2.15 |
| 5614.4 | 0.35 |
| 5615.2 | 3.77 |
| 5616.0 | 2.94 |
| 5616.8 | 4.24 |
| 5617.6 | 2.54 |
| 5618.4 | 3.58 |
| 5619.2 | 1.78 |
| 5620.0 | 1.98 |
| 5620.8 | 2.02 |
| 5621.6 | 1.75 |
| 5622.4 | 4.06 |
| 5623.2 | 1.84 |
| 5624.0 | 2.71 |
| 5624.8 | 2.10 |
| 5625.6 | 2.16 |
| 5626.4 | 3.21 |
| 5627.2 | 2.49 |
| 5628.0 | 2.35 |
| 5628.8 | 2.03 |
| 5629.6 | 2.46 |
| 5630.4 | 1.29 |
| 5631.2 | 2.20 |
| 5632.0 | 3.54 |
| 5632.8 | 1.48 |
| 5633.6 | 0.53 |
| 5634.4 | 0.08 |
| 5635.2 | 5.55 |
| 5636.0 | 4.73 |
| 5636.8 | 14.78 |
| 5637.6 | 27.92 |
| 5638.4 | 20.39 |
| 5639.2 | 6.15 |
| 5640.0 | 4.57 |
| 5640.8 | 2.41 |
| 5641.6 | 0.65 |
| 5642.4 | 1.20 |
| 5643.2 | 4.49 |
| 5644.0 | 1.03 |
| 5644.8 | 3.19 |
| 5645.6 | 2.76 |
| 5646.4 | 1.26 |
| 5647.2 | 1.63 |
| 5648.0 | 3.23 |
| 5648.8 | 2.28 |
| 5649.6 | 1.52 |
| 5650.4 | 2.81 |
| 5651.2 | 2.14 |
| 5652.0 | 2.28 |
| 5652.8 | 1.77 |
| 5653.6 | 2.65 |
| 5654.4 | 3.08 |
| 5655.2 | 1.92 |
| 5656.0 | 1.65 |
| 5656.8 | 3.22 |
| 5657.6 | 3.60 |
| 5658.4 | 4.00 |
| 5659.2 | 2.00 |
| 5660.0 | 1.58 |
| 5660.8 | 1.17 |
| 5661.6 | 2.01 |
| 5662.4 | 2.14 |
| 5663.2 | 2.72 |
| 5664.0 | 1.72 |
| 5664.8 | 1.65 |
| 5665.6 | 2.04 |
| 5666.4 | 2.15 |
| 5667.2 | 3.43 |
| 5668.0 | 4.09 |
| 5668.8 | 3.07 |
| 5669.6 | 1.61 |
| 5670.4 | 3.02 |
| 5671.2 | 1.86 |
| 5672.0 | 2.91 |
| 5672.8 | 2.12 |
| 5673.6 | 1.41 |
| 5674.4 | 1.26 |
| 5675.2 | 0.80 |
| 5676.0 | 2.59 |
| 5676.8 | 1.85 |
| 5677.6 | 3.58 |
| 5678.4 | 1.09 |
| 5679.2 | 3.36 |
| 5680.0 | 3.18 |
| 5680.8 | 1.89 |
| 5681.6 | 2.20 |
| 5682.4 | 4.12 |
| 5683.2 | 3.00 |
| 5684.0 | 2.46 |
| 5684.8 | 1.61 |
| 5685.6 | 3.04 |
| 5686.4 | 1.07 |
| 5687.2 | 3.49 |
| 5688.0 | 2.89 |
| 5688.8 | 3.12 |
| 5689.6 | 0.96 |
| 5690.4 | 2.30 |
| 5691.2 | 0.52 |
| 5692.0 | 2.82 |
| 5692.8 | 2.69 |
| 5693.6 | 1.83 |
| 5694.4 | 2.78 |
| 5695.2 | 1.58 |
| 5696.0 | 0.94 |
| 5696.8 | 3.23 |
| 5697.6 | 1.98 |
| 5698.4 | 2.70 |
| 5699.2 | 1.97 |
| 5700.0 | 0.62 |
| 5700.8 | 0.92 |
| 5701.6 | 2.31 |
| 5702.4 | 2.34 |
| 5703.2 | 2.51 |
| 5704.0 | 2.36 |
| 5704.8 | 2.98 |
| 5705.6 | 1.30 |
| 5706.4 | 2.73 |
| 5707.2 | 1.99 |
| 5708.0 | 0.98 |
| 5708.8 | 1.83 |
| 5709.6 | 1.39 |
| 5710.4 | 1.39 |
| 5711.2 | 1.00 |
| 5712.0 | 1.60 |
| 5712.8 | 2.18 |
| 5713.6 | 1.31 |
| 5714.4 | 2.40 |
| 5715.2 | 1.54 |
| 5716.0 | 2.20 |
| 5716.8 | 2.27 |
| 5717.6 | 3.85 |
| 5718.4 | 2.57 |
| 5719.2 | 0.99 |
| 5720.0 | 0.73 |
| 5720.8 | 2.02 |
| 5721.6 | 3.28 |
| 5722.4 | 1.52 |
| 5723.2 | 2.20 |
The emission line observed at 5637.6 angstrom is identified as [O III] 5007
